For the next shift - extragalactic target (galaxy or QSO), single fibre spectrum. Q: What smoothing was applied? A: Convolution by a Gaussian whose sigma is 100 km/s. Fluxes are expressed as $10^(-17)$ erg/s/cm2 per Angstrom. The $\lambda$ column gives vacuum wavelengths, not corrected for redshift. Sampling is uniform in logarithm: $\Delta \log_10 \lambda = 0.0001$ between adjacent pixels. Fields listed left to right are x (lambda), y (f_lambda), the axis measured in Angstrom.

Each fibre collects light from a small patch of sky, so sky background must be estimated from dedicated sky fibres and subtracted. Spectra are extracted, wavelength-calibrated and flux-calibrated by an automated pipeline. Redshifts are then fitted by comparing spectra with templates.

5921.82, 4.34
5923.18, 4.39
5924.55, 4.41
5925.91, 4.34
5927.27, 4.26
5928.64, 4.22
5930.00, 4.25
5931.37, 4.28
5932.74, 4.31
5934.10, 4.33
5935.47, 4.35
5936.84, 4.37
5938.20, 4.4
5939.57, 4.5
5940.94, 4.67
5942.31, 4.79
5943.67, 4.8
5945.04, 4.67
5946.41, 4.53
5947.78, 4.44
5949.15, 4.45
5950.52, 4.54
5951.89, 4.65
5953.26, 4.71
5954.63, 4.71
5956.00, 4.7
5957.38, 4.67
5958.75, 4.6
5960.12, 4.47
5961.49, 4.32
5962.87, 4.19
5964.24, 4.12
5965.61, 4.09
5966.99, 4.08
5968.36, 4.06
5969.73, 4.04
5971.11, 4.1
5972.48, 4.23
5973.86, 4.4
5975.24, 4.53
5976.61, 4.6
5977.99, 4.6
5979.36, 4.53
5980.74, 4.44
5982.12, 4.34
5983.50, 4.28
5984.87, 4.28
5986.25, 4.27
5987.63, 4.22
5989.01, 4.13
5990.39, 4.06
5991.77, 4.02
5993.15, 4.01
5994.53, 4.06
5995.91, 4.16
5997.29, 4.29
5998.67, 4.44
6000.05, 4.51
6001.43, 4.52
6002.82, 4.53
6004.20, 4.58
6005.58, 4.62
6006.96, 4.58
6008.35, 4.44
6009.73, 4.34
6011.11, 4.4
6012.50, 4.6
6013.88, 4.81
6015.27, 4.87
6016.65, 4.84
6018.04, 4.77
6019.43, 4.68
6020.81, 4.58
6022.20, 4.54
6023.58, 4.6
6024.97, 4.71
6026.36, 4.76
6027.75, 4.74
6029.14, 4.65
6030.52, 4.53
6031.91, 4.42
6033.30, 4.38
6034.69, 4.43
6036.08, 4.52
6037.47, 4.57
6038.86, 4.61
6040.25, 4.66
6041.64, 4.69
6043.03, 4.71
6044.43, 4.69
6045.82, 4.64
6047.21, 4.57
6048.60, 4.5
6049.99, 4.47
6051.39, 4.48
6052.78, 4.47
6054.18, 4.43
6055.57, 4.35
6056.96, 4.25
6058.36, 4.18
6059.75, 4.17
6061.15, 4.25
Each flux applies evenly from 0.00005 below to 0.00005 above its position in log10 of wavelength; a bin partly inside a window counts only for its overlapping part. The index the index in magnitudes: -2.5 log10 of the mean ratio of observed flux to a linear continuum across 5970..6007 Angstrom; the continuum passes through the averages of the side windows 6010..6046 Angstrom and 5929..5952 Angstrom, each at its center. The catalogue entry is 0.05 mag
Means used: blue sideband 4.48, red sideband 4.63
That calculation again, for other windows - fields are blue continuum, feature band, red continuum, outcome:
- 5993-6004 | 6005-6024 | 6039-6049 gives -0.042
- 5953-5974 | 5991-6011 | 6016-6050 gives 0.029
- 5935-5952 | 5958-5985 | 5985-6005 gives 0.020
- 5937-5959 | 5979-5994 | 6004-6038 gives 0.093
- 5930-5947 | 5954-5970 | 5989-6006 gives 0.018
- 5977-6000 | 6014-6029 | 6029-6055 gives -0.064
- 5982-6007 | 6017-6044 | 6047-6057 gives -0.052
